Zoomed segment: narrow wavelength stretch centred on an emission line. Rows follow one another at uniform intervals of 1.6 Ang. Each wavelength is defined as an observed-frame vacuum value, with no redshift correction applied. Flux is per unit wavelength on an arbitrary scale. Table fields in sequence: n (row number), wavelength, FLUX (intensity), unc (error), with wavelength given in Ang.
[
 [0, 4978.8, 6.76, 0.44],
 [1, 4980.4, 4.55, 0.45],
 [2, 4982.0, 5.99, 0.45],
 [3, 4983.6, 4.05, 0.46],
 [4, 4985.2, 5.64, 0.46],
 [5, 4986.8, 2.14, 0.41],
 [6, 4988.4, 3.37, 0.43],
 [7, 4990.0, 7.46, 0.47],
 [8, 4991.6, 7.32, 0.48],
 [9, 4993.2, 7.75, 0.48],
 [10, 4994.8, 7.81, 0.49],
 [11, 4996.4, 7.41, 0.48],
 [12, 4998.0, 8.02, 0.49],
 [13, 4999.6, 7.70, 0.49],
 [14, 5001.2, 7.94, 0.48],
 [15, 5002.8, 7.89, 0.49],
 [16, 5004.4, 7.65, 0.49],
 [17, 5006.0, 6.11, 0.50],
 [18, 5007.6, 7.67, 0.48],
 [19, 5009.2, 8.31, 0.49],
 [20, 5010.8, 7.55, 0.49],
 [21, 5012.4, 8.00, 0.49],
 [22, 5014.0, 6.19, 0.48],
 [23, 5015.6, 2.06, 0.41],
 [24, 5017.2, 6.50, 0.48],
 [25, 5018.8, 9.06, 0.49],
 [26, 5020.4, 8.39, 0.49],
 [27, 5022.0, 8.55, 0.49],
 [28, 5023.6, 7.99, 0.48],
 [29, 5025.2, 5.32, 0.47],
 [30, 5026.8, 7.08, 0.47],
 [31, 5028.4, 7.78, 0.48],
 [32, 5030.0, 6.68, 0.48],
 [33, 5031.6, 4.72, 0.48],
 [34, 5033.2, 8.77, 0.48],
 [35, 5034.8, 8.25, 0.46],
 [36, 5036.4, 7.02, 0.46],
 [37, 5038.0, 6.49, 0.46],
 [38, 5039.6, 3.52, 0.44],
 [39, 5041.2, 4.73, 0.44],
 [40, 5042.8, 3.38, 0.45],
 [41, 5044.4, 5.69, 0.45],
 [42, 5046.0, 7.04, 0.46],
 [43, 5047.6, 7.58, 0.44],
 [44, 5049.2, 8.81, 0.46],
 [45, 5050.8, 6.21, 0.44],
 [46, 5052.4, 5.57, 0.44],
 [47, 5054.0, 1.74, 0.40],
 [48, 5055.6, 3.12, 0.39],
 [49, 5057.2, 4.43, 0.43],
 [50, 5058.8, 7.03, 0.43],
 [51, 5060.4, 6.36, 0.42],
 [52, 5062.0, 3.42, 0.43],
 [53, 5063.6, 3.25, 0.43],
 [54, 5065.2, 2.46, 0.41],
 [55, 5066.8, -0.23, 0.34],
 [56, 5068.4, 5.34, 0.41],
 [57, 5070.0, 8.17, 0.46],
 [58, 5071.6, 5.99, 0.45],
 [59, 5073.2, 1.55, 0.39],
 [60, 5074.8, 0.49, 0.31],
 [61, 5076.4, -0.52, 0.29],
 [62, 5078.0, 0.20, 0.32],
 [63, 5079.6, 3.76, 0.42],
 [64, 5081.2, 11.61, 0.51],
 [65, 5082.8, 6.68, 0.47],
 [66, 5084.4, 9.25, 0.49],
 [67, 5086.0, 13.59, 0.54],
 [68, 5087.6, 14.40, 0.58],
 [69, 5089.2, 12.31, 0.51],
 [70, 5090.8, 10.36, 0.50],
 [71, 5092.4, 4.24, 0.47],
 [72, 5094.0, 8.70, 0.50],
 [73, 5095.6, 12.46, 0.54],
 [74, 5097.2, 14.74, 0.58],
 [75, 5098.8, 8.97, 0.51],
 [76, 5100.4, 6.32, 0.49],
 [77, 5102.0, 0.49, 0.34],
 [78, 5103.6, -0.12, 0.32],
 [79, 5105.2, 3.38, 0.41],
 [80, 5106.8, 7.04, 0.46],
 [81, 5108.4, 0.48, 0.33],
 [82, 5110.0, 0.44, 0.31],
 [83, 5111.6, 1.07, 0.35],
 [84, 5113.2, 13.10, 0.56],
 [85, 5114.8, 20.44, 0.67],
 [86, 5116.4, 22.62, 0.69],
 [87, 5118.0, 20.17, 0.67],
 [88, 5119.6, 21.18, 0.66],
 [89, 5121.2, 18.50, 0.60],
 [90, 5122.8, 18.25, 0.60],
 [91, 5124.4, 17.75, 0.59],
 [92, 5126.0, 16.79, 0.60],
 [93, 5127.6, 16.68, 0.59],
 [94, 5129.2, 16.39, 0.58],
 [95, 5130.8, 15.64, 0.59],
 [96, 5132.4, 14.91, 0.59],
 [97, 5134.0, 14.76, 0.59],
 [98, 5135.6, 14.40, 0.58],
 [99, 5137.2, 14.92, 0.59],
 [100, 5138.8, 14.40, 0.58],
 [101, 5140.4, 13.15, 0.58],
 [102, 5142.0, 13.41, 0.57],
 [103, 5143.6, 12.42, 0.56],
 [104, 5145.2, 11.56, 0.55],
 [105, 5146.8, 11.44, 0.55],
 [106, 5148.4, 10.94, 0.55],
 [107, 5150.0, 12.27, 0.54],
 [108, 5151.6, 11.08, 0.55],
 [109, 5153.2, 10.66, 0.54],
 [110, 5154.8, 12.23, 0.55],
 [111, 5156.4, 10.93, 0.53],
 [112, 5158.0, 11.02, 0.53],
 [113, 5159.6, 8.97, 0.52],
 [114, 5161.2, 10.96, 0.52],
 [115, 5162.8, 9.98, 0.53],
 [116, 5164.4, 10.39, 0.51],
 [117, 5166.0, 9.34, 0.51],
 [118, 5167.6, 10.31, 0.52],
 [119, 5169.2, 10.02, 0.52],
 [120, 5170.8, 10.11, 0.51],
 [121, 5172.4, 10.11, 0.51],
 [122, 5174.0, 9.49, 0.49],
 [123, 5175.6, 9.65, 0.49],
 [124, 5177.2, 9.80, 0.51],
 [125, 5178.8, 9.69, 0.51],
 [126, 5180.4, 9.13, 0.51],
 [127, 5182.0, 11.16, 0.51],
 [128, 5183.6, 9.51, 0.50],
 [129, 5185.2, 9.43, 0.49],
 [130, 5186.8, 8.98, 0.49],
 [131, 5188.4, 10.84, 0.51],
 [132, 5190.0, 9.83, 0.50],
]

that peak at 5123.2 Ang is Lyman alpha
